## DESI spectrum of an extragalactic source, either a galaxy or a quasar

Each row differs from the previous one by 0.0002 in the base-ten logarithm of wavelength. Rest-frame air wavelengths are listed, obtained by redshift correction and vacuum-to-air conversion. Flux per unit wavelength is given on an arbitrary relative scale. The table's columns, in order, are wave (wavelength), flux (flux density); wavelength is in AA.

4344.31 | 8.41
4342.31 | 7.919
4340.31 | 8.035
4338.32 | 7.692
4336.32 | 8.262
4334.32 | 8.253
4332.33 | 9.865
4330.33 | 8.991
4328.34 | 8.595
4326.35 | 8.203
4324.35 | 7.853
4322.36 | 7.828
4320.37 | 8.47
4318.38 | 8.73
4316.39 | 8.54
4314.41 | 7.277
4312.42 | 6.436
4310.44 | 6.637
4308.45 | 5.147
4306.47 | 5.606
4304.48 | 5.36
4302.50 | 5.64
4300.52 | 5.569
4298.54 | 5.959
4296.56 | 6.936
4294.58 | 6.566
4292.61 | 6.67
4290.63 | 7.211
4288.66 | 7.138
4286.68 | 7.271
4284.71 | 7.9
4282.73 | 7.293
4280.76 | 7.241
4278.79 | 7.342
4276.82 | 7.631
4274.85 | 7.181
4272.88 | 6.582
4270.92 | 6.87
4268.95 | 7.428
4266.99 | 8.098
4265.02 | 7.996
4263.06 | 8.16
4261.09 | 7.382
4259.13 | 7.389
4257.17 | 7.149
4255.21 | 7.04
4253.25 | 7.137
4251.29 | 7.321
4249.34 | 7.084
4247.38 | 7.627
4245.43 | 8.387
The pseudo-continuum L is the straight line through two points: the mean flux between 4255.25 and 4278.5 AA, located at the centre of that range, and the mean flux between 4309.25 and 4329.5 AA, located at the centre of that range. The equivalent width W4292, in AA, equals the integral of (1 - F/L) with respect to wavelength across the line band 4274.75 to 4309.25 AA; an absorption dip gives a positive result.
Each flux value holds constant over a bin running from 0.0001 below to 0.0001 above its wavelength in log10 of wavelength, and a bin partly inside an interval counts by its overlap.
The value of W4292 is 4.41 AA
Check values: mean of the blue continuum 7.42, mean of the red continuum 7.84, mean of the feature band 6.64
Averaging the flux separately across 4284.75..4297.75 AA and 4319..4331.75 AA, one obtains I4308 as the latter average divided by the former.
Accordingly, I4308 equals 1.19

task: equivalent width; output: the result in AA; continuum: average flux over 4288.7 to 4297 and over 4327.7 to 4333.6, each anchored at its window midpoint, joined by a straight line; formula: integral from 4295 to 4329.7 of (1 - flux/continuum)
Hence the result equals 4.7 AA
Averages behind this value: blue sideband 6.88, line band 7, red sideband 9.15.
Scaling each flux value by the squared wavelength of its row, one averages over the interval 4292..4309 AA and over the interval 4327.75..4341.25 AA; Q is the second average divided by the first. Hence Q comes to 1.46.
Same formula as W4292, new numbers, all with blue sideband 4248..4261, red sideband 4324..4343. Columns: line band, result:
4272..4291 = 0.8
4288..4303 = 2.6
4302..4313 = 3.0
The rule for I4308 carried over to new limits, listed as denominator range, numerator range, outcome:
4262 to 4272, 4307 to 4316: 0.84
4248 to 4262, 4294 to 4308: 0.82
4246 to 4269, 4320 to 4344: 1.11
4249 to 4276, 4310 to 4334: 1.11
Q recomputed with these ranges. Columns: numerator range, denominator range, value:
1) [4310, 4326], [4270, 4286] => 1.09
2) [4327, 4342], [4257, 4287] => 1.18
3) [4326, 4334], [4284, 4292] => 1.24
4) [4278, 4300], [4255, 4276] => 0.96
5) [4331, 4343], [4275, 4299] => 1.20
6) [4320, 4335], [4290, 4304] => 1.37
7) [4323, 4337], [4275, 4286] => 1.18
